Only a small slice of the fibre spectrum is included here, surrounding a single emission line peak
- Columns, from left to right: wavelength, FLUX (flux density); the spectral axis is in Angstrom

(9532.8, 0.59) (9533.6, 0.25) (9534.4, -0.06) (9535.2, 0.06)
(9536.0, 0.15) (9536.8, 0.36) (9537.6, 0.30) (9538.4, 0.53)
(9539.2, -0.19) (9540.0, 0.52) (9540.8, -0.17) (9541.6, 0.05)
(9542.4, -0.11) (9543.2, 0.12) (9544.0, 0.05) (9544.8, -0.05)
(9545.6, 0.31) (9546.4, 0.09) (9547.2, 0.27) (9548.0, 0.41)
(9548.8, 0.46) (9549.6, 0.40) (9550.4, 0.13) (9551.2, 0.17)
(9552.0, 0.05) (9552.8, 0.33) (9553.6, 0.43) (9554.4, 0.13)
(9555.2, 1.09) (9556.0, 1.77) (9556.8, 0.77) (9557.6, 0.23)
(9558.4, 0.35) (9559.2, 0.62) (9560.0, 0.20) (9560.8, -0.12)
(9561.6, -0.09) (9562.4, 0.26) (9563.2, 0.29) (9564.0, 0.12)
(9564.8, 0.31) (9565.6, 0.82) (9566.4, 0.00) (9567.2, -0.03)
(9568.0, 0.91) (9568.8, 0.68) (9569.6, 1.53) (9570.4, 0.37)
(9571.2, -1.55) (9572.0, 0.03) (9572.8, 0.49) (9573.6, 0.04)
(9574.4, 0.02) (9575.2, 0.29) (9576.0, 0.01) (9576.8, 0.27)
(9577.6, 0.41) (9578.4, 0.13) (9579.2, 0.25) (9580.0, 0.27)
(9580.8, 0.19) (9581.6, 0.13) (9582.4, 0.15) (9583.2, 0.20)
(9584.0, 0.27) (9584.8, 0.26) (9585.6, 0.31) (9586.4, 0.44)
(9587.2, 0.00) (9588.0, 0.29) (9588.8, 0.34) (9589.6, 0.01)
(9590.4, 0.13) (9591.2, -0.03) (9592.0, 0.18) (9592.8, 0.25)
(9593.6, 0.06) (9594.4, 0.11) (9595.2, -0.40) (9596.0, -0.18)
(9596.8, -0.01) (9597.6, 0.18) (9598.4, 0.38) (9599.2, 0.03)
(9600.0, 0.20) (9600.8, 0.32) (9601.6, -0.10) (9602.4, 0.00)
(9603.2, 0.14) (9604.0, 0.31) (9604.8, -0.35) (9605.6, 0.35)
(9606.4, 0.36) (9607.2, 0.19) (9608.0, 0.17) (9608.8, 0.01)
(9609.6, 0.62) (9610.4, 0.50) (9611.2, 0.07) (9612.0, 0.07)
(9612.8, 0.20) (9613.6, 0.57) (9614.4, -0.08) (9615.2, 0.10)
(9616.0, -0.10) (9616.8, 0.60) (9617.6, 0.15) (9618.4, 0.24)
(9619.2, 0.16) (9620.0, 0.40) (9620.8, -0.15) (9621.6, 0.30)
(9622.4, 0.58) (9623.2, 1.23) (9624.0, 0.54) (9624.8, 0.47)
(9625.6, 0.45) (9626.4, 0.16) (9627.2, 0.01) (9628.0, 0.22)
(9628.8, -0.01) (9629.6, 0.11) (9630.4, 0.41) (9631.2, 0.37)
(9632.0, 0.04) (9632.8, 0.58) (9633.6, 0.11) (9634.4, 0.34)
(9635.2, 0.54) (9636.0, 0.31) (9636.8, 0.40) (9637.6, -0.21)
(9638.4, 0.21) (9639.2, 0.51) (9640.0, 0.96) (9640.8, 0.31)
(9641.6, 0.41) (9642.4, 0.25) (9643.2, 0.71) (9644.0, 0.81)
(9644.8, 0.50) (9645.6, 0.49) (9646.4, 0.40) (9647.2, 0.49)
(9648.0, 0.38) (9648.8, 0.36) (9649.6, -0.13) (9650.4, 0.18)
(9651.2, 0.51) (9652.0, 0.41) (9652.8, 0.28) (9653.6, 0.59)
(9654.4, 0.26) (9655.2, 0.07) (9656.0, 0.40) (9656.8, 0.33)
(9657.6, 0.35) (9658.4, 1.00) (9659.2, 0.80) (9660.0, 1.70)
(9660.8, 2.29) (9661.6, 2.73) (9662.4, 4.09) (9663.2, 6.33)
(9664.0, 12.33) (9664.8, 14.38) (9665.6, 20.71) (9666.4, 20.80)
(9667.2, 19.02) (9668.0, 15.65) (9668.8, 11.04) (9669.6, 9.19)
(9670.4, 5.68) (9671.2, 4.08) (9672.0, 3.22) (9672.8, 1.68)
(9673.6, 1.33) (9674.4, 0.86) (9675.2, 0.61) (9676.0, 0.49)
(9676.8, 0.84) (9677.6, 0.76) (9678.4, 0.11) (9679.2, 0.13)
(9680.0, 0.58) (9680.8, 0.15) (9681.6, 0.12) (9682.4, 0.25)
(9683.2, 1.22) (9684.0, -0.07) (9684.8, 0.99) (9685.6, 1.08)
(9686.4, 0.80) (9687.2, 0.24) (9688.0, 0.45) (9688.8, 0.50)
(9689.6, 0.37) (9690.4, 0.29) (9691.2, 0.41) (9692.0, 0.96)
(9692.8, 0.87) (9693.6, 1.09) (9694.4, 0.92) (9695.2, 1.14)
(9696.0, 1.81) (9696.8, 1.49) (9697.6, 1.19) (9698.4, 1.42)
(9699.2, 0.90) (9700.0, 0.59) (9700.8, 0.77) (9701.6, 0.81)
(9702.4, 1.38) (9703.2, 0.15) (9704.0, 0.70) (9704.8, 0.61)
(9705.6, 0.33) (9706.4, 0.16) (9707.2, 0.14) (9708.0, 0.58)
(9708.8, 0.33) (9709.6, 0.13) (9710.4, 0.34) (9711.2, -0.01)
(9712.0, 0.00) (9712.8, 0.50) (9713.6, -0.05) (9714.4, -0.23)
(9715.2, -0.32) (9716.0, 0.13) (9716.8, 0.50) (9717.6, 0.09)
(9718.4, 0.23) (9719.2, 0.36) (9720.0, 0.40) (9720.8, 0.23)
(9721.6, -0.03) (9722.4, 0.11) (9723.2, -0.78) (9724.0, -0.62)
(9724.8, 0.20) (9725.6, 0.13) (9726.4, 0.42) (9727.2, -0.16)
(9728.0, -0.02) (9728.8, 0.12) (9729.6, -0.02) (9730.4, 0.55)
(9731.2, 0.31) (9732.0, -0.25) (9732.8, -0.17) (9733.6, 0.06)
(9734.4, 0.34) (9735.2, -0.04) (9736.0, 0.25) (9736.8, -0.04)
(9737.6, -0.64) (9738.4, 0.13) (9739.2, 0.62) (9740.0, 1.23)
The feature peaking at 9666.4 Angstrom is Halpha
